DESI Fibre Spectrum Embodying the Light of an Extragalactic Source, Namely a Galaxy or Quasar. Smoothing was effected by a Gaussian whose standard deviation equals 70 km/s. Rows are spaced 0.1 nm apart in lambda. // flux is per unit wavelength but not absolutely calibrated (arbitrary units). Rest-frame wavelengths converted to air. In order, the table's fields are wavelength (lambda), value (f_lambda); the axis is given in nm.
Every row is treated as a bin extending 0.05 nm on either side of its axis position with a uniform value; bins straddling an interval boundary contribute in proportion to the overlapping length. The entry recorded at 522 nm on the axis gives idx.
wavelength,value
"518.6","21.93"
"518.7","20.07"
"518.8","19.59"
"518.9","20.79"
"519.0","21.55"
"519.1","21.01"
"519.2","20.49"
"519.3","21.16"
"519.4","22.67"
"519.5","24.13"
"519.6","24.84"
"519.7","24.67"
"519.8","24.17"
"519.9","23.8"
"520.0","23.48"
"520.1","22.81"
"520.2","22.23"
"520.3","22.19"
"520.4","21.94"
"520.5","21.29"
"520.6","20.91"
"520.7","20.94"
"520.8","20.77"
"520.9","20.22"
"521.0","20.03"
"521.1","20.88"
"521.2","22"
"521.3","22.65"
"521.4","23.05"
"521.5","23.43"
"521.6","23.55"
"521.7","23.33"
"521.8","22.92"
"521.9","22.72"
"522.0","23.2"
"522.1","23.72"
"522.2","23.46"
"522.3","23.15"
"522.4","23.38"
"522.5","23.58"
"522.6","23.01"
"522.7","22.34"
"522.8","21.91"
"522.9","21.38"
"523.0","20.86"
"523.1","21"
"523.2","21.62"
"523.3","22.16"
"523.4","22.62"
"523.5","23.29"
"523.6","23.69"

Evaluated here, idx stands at 23.2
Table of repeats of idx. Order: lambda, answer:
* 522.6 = 23.01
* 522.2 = 23.46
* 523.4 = 22.62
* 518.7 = 20.07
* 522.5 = 23.58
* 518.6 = 21.93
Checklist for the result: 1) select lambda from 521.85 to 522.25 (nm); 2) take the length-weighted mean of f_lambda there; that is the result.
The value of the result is 23.3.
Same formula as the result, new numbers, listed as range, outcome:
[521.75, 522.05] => 22.9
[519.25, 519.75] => 23.5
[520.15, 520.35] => 22.2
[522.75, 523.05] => 21.4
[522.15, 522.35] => 23.3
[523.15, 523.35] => 21.9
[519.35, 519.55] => 23.4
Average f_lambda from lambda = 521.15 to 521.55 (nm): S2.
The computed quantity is 22.8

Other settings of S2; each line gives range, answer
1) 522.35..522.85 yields 22.8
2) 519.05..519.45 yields 21.3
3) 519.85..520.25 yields 23.1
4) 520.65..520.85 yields 20.9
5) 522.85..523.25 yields 21.2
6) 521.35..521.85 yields 23.3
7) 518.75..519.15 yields 20.7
